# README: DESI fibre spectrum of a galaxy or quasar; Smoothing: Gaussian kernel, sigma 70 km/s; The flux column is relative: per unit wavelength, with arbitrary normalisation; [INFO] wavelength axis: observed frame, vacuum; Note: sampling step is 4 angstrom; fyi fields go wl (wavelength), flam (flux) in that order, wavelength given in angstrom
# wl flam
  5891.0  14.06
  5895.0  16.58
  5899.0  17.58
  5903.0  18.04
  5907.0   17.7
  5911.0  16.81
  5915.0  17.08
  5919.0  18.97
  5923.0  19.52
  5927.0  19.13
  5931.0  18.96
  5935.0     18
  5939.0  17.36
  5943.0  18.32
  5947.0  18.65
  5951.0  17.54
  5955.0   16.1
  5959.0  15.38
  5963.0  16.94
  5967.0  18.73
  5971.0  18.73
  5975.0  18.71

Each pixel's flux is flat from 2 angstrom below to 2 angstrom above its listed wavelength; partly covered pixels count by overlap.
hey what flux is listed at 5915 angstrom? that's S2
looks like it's 17.08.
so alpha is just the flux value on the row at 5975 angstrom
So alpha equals 18.71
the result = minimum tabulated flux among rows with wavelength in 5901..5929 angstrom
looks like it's 16.81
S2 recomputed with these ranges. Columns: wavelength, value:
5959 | 15.38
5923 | 19.52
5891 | 14.06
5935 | 18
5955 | 16.1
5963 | 16.94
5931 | 18.96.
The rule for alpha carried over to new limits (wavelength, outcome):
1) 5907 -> 17.7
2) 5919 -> 18.97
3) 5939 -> 17.36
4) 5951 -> 17.54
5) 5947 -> 18.65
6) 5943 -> 18.32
